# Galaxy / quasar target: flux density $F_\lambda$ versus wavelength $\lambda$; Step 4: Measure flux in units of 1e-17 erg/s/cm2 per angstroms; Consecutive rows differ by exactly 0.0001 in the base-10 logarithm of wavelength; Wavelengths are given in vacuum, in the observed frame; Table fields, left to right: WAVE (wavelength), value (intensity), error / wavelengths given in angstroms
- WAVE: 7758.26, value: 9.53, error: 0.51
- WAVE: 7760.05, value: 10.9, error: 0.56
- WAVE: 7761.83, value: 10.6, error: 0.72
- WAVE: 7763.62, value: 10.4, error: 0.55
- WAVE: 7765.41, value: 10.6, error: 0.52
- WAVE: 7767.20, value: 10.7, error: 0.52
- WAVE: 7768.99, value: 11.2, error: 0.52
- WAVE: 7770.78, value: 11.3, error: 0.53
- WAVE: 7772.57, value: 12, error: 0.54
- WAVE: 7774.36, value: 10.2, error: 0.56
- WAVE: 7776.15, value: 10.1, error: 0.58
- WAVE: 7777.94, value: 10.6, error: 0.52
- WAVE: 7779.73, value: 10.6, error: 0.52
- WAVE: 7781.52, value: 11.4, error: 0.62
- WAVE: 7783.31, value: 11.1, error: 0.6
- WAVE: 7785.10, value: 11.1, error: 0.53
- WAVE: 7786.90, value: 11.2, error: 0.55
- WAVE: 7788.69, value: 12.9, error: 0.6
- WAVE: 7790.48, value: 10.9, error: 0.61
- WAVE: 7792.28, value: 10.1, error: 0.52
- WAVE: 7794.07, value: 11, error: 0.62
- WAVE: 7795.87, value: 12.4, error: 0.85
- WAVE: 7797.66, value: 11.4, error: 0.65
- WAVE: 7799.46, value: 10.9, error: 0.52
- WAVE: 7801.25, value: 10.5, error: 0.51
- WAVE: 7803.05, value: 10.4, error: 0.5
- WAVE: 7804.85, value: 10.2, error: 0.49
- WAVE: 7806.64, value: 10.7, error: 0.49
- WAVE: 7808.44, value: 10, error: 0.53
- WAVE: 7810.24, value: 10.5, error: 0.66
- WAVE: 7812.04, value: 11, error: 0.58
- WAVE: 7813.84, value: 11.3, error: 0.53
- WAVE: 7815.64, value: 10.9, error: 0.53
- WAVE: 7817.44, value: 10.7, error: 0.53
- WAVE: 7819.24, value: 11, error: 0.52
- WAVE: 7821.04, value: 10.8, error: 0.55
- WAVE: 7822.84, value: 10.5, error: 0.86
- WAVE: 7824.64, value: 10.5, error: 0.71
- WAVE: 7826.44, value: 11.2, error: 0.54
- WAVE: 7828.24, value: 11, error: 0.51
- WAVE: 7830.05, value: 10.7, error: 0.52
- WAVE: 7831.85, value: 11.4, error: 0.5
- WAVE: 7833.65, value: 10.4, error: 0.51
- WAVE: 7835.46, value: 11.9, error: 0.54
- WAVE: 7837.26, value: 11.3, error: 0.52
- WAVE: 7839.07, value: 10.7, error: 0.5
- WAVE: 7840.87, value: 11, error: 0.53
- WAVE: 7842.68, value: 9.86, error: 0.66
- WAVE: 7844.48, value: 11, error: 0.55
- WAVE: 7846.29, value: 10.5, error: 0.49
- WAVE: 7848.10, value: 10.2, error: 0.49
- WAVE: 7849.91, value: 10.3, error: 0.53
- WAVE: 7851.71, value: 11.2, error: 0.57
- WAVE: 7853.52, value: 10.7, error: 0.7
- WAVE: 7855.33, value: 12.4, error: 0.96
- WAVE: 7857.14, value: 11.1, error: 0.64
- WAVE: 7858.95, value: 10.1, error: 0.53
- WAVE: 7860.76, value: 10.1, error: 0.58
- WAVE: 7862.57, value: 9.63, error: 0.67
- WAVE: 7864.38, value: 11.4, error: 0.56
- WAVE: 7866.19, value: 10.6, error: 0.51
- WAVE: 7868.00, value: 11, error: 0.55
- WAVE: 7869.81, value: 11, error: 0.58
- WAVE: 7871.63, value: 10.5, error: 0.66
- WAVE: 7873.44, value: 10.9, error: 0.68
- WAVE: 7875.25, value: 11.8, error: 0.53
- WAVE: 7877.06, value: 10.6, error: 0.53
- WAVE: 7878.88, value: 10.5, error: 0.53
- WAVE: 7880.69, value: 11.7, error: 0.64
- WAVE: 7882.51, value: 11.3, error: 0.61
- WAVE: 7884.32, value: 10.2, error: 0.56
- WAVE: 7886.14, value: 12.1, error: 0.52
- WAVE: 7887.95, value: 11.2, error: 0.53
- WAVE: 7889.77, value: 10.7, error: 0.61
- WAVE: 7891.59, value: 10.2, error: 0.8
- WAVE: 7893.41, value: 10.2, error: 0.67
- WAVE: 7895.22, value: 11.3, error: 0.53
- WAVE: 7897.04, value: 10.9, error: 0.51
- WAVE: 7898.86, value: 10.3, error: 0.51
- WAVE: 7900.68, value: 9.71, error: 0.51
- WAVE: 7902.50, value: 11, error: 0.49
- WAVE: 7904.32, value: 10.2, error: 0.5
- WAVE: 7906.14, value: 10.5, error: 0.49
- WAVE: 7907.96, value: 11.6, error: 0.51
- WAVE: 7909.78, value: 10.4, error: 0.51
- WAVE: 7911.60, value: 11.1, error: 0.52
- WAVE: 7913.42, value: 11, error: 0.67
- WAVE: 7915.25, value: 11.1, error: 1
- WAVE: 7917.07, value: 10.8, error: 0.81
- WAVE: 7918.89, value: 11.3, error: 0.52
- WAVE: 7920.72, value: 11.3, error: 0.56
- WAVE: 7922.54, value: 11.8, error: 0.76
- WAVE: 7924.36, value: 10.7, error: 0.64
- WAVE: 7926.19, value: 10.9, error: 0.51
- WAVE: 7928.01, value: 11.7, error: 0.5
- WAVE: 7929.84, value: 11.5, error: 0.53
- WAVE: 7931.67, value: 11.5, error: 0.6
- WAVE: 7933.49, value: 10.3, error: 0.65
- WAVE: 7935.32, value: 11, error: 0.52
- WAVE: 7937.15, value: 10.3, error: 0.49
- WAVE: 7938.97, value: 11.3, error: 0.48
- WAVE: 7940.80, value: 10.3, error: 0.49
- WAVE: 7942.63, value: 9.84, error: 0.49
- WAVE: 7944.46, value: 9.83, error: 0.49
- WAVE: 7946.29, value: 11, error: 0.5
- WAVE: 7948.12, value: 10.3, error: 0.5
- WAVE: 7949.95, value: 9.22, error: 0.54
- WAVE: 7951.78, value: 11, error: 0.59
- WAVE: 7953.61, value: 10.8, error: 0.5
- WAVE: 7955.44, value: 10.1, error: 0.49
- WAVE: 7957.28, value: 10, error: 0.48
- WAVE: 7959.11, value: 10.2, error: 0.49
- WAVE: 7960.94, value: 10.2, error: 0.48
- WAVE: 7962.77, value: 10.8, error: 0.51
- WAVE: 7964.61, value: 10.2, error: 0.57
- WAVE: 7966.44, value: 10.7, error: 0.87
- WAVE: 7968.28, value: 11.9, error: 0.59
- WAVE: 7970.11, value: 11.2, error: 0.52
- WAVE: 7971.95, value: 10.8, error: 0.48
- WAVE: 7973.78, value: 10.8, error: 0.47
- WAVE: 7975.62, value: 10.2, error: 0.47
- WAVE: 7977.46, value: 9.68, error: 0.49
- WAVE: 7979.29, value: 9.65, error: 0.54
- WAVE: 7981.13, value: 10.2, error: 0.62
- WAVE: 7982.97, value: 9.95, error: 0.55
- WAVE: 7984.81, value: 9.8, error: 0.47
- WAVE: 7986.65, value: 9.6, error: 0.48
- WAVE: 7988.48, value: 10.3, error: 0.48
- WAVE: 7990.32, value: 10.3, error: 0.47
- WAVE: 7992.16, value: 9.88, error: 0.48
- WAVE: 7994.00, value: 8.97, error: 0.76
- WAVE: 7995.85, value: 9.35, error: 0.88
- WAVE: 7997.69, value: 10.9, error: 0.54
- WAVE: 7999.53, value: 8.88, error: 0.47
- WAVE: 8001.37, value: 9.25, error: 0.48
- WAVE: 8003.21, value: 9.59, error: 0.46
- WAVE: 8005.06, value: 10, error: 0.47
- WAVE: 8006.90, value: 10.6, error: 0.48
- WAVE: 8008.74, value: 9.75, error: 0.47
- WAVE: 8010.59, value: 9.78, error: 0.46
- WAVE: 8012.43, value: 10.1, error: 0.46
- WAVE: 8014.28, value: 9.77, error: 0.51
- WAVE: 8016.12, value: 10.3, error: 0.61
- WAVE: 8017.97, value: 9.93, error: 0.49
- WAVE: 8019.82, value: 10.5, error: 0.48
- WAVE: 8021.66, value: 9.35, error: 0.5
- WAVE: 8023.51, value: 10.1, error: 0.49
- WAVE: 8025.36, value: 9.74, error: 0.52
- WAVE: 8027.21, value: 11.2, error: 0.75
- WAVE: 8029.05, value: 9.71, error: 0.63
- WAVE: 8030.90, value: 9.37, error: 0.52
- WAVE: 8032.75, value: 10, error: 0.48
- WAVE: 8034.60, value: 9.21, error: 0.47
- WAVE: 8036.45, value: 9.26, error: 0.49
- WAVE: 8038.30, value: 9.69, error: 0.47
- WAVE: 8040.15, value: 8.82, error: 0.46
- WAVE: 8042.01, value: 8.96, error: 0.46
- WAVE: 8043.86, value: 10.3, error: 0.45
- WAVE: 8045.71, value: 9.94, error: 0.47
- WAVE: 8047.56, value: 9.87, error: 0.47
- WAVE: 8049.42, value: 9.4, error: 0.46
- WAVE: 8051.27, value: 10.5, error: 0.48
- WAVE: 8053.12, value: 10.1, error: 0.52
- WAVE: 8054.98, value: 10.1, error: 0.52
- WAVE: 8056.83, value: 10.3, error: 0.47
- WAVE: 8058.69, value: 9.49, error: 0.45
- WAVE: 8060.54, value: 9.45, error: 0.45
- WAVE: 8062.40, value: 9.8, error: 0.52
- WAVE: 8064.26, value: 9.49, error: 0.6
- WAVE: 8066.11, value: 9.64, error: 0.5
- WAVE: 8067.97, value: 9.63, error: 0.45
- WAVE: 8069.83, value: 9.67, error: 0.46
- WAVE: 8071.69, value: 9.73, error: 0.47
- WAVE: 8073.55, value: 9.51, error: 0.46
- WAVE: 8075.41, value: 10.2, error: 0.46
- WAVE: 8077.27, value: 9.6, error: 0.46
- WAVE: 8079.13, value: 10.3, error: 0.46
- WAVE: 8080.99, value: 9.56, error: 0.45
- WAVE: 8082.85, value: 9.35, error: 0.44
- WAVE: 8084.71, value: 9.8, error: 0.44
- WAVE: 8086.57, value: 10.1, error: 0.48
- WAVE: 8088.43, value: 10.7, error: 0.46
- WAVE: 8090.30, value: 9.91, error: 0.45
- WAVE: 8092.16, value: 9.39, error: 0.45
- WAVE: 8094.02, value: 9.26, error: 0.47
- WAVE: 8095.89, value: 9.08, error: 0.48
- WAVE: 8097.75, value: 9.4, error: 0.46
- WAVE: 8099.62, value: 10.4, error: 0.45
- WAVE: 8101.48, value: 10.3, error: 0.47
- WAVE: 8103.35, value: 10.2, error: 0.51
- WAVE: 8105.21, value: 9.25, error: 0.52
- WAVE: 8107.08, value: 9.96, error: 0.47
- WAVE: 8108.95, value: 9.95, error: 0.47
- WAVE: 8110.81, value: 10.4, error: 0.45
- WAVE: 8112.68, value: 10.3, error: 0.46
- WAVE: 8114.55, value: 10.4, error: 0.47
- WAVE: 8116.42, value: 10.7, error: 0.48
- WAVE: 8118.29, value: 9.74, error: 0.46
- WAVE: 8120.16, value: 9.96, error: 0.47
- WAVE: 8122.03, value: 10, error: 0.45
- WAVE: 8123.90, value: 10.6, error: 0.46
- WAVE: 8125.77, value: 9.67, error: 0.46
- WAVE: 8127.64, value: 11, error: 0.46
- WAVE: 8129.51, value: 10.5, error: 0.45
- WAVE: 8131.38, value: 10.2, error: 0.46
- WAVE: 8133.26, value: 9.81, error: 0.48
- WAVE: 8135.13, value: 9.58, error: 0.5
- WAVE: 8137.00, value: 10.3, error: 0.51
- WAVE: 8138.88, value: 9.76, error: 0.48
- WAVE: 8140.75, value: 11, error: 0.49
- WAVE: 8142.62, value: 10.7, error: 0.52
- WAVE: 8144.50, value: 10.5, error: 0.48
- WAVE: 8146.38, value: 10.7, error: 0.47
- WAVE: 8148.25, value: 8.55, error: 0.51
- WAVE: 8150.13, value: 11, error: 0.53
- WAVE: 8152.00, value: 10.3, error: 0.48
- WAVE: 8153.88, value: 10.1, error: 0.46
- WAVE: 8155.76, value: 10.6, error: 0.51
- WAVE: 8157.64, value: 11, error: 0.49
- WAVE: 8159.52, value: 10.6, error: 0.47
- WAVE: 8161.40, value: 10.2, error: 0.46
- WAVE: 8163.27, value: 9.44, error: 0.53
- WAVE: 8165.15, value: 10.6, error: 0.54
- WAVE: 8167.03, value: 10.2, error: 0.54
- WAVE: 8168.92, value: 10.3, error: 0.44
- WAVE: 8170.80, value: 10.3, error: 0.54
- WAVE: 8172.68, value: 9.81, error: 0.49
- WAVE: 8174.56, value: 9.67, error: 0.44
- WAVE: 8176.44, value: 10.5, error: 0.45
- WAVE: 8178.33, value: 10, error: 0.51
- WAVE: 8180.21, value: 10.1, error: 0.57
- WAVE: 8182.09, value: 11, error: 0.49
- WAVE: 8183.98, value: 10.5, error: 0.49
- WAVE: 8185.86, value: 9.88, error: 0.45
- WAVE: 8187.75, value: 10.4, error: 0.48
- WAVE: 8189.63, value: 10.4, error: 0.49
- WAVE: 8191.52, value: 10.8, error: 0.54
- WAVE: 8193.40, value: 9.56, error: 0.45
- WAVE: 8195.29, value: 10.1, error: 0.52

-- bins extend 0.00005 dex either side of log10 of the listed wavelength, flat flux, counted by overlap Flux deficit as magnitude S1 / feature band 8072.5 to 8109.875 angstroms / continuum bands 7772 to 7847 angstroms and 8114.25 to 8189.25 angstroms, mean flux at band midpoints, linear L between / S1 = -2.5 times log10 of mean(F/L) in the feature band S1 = 0.06 mag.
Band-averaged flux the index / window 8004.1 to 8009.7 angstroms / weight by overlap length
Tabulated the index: 10.1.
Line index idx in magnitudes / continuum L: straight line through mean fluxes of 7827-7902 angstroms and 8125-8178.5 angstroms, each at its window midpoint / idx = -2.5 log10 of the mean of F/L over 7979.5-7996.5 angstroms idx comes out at 0.08 mag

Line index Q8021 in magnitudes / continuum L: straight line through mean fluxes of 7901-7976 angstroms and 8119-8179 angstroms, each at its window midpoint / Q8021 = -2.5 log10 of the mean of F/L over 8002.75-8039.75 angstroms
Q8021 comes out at 0.07 mag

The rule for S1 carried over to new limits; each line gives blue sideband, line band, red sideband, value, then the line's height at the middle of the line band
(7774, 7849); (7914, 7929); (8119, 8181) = -0.05 mag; 10.7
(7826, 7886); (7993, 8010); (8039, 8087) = 0.04 mag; 10.1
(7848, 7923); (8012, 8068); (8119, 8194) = 0.08 mag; 10.5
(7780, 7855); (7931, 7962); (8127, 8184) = 0.03 mag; 10.7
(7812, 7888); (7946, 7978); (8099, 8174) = 0.01 mag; 10.6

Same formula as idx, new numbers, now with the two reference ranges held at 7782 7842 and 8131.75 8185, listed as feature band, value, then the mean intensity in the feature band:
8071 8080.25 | 0.060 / 9.86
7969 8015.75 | 0.064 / 9.99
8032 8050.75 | 0.101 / 9.56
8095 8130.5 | 0.026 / 10.1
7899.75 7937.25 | -0.021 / 11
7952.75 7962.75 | 0.037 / 10.3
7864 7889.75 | -0.021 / 11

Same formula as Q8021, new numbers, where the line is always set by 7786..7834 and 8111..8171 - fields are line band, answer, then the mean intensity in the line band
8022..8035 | 0.06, 9.91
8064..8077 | 0.08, 9.7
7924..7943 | -0.02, 10.9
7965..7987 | 0.02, 10.4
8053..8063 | 0.06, 9.85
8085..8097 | 0.07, 9.74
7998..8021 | 0.07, 9.89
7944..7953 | 0.03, 10.3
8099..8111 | 0.03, 10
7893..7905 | 0.02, 10.5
